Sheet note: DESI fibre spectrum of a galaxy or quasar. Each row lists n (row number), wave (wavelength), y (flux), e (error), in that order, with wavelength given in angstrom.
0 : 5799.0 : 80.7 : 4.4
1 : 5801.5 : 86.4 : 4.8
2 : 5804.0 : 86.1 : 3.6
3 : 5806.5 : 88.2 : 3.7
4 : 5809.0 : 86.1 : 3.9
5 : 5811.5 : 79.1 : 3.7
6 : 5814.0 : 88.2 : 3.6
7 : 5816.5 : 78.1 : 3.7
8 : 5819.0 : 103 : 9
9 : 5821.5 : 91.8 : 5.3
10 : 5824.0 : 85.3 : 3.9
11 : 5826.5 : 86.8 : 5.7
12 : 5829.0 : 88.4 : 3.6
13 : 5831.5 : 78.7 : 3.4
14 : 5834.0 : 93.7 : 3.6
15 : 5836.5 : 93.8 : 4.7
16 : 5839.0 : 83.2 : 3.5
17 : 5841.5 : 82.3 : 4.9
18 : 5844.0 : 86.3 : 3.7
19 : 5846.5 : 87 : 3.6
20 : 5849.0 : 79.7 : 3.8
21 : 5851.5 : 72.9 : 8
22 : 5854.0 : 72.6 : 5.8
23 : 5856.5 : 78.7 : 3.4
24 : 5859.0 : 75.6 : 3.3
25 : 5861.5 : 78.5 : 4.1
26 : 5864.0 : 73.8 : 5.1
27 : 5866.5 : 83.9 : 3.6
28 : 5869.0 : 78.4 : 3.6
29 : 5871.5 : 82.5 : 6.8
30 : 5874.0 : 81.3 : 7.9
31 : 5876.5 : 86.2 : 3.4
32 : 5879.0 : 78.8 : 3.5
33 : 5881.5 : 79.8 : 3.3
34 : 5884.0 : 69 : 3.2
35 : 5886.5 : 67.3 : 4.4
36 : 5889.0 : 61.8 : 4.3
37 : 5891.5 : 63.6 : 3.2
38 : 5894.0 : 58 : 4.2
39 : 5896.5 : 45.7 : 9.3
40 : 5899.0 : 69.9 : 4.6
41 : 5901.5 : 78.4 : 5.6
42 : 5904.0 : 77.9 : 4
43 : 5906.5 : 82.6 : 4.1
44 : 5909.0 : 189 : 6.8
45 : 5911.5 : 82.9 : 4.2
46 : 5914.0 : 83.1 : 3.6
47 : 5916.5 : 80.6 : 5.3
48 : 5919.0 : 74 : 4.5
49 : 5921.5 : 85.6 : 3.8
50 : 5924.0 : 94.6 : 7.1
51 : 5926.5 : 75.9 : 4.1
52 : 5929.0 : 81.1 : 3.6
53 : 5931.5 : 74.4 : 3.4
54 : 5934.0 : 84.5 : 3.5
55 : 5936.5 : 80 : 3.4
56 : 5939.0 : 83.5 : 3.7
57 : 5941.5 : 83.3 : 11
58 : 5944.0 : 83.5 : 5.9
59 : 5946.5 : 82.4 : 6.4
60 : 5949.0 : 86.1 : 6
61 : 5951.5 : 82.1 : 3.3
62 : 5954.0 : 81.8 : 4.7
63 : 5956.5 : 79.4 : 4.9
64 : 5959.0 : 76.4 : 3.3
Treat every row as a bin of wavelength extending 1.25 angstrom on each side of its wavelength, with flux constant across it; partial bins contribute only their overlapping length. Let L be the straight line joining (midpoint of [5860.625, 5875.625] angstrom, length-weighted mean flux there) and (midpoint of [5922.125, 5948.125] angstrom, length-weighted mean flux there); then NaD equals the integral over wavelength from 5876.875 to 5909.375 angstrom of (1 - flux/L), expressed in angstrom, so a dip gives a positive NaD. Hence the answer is 2.0 angstrom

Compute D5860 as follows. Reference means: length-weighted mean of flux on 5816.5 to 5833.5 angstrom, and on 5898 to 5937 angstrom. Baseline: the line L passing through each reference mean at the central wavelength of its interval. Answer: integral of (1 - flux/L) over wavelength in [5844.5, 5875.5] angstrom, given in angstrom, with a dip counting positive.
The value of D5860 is 3.2 angstrom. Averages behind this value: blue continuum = 88.4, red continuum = 87.4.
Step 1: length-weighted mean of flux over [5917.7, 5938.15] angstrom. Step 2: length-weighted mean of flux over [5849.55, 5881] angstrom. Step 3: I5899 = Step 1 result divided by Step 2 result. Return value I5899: 1.0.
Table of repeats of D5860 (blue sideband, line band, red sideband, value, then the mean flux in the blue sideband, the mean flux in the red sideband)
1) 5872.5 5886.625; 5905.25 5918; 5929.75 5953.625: -3.66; 77.9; 82.2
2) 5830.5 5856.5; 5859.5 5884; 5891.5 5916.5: 1.10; 82.9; 84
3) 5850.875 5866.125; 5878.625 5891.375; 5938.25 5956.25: 1.29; 75.9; 83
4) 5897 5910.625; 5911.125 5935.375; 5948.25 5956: 2.44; 96.1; 82.8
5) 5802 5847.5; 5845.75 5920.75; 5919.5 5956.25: 4.89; 87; 82.5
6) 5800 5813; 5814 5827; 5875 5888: -0.87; 85.2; 76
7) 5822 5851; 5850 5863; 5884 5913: 1.24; 85.7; 79.3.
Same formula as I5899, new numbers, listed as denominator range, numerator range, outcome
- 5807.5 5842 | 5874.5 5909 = 0.86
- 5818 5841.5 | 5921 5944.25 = 0.93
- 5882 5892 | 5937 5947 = 1.25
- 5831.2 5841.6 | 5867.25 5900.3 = 0.81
